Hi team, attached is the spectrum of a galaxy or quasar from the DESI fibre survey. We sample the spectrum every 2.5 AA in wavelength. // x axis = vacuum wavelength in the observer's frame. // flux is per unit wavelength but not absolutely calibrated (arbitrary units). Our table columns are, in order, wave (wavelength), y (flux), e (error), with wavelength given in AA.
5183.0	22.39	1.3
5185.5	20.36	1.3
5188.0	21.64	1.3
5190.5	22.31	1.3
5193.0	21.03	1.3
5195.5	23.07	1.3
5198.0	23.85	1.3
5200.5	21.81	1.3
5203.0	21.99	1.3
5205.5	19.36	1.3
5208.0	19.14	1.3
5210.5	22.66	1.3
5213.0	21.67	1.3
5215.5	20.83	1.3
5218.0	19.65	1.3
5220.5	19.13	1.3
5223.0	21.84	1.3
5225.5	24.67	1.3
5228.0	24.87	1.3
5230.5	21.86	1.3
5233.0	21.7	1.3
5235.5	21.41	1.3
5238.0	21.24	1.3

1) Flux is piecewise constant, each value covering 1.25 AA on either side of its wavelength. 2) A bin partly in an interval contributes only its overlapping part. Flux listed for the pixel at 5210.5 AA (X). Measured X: 22.66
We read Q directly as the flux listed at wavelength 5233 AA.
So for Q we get 21.7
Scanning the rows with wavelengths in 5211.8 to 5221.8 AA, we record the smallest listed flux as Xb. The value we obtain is 19.13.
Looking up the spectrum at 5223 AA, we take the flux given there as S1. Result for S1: 21.84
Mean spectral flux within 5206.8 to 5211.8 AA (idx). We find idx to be 20.9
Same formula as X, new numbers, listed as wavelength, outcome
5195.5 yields 23.07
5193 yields 21.03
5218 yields 19.65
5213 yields 21.67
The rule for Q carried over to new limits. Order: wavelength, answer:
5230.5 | 21.86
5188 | 21.64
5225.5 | 24.67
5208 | 19.14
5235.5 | 21.41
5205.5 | 19.36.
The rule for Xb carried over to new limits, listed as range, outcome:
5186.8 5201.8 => 21.03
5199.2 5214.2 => 19.14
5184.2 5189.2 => 20.36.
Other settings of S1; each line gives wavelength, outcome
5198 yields 23.85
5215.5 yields 20.83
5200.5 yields 21.81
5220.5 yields 19.13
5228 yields 24.87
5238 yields 21.24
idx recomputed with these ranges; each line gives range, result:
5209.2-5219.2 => 21.2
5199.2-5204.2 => 21.9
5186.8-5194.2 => 21.7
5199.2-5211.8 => 21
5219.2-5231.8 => 22.5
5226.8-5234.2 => 22.8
